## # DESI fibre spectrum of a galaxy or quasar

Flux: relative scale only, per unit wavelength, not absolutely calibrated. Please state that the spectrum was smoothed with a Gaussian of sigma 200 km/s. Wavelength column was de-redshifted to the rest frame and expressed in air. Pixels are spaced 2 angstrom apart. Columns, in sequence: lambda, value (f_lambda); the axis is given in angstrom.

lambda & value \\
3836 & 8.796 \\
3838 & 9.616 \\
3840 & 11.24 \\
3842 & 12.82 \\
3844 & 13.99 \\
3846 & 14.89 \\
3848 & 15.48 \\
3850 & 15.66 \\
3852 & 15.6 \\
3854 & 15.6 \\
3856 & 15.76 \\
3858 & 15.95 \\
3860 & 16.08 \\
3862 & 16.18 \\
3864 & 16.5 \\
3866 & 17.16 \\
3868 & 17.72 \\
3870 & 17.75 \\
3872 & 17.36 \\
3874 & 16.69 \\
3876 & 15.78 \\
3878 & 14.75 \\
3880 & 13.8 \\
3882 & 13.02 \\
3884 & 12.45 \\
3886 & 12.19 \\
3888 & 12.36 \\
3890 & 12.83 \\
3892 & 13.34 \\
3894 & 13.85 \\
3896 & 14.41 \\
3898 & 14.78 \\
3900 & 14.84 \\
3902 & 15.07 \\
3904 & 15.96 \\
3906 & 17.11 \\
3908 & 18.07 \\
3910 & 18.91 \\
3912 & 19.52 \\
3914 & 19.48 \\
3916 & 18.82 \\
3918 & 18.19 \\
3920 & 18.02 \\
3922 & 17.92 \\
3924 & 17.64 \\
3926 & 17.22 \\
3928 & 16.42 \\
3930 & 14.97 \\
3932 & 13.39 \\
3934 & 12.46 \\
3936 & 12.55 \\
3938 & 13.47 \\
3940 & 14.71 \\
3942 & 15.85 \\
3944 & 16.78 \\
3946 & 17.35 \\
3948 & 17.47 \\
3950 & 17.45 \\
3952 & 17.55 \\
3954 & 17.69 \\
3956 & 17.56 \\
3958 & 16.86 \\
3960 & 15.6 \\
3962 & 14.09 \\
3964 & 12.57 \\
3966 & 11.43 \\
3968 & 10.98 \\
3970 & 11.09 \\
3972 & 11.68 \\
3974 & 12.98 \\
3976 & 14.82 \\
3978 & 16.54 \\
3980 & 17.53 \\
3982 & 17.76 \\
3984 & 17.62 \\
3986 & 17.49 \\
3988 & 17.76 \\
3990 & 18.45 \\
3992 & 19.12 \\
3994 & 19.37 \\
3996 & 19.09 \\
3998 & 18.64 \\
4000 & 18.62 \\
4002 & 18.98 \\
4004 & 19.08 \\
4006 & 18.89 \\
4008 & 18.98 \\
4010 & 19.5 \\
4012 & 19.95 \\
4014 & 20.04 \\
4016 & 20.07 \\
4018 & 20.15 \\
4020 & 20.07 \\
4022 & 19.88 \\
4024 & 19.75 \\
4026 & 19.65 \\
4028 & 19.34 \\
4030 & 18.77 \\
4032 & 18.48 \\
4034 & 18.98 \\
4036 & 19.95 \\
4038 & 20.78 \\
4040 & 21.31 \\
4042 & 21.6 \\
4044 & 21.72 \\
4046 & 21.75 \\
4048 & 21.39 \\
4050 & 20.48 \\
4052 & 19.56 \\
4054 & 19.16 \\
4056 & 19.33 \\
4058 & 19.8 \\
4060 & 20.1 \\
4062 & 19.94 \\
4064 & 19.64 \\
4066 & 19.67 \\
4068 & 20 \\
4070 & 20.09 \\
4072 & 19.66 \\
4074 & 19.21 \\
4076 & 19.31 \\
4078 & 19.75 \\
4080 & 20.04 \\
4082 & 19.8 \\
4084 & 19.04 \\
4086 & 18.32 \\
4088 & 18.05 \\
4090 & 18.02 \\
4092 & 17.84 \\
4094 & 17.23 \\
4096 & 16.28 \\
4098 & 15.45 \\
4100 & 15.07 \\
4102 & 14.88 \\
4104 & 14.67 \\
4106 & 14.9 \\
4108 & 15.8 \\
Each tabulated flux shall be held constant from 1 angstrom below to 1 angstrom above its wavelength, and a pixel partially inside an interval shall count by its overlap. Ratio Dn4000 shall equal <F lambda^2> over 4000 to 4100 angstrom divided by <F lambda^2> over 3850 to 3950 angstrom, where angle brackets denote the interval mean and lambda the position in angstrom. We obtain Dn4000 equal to 1.3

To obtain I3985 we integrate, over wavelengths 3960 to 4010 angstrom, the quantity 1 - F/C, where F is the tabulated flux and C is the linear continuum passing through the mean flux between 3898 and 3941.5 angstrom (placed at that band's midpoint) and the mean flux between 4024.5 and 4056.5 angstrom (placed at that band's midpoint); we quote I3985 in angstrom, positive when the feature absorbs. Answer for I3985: 5.5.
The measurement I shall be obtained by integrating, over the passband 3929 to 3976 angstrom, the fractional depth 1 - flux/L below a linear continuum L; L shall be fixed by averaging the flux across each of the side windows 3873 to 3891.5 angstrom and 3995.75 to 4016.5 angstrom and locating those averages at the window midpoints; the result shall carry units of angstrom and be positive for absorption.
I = 6.1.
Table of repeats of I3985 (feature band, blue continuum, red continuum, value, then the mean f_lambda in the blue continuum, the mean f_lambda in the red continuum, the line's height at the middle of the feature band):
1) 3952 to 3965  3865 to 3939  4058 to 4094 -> 0.8 angstrom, 15.7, 19.3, 16.9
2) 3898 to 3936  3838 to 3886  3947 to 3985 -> -3.9 angstrom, 15.1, 15.2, 15.2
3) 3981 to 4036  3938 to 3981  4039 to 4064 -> -3.4 angstrom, 15.1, 20.5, 18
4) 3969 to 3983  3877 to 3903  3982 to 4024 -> 2.5 angstrom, 13.7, 19.1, 17.8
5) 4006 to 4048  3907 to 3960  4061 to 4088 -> -3.3 angstrom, 16.8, 19.5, 18.6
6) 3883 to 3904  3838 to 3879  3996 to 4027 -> 3.4 angstrom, 15.5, 19.5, 16.4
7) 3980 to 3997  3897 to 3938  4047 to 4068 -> -0.1 angstrom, 16.5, 19.9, 18.2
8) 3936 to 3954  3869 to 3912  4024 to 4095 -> 0.4 angstrom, 15.1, 19.7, 16.6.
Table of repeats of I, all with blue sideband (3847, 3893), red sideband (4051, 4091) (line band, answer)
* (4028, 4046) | -1.5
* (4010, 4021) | -1.1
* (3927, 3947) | 2.2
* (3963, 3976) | 4.0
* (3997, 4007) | -0.5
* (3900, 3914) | -1.2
